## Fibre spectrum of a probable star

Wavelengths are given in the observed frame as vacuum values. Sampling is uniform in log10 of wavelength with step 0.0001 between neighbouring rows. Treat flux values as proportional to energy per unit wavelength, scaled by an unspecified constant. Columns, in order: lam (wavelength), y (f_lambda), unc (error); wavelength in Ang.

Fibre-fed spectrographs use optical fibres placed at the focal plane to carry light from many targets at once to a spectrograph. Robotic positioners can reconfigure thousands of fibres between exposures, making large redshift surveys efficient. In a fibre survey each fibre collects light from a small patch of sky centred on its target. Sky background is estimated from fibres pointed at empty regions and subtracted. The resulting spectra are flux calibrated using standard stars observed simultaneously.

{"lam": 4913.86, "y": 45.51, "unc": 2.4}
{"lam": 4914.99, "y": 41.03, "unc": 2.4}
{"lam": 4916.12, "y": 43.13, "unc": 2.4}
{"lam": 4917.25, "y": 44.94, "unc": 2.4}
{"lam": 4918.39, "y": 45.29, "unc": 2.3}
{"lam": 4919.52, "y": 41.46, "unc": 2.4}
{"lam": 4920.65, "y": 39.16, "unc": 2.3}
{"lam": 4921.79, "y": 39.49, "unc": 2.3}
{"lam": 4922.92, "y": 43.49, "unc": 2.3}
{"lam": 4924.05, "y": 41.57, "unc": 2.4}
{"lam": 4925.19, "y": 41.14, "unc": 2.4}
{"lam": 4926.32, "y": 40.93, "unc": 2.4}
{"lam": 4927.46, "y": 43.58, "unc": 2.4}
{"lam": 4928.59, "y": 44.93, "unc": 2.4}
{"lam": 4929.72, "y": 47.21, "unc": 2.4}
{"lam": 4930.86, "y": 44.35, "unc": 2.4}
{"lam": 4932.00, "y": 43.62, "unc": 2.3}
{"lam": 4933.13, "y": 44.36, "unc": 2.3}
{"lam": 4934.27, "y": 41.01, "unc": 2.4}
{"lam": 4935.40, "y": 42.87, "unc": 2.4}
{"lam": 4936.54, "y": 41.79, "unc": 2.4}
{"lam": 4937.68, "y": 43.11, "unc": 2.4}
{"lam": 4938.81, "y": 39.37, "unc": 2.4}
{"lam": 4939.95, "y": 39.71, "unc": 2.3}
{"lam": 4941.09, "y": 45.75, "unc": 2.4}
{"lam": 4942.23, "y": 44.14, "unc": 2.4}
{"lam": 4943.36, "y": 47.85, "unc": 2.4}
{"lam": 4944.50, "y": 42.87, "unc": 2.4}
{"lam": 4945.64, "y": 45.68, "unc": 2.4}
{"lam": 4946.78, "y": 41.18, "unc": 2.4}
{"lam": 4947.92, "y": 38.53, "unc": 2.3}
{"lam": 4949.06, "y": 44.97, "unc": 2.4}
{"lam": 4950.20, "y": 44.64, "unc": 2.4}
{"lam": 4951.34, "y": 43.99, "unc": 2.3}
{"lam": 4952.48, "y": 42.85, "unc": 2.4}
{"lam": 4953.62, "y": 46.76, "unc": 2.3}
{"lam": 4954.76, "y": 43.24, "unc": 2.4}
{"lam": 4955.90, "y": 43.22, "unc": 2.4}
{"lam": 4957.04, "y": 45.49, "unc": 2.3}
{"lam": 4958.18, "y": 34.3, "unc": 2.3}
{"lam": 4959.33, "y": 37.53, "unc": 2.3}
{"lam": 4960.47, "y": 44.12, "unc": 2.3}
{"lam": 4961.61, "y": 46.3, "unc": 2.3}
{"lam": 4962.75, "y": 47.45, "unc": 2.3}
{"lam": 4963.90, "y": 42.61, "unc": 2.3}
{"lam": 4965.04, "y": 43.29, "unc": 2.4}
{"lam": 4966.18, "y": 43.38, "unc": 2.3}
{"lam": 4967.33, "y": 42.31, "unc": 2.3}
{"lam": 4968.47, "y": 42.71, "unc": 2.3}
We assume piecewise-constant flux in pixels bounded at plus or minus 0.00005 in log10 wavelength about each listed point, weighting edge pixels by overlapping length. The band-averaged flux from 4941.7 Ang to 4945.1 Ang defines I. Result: 45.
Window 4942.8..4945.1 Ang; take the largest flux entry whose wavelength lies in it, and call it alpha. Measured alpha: 47.85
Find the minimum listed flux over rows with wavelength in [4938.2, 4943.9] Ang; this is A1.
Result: 39.37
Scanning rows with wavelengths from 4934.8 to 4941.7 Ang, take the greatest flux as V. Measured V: 45.75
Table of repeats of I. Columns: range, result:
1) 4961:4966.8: 44.6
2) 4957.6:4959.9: 35.9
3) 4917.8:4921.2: 42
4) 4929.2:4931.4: 45.7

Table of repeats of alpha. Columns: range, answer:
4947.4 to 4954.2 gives 46.76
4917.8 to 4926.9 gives 45.29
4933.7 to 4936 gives 42.87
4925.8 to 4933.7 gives 47.21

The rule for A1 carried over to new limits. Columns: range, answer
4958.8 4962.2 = 37.53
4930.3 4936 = 41.01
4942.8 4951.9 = 38.53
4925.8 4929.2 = 40.93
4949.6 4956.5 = 42.85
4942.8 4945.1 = 42.87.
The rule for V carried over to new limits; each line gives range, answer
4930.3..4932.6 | 44.35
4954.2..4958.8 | 45.49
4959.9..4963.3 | 47.45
